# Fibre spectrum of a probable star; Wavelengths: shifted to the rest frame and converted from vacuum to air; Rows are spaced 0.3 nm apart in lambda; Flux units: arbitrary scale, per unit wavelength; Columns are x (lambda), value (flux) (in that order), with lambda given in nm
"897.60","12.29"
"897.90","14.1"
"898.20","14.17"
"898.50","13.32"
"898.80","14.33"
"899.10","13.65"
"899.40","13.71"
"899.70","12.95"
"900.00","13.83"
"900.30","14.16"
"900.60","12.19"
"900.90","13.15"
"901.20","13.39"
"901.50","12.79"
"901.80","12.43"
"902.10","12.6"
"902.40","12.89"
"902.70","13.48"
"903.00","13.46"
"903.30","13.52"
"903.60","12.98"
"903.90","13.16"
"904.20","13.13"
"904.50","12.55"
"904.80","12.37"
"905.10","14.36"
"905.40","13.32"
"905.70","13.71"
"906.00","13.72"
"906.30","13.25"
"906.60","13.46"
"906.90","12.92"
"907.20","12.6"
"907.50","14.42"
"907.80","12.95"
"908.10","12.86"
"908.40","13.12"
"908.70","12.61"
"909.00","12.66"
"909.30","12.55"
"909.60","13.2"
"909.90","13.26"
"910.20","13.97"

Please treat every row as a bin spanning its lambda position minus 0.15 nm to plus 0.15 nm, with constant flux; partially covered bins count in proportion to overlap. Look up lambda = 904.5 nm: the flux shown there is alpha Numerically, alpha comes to 12.55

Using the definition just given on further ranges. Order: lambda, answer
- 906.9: 12.92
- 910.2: 13.97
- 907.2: 12.6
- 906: 13.72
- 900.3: 14.16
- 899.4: 13.71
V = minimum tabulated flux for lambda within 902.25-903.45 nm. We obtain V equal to 12.89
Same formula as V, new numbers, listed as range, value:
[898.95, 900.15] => 12.95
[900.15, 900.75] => 12.19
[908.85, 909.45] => 12.55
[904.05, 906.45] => 12.37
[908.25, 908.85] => 12.61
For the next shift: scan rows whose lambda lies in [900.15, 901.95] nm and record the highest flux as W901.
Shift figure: 14.16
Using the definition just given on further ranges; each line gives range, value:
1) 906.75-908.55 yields 14.42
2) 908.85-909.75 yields 13.2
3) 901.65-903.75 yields 13.52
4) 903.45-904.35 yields 13.16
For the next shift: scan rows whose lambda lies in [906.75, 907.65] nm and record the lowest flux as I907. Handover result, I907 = 12.6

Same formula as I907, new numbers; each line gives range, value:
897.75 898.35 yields 14.1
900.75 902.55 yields 12.43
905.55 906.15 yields 13.71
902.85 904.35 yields 12.98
